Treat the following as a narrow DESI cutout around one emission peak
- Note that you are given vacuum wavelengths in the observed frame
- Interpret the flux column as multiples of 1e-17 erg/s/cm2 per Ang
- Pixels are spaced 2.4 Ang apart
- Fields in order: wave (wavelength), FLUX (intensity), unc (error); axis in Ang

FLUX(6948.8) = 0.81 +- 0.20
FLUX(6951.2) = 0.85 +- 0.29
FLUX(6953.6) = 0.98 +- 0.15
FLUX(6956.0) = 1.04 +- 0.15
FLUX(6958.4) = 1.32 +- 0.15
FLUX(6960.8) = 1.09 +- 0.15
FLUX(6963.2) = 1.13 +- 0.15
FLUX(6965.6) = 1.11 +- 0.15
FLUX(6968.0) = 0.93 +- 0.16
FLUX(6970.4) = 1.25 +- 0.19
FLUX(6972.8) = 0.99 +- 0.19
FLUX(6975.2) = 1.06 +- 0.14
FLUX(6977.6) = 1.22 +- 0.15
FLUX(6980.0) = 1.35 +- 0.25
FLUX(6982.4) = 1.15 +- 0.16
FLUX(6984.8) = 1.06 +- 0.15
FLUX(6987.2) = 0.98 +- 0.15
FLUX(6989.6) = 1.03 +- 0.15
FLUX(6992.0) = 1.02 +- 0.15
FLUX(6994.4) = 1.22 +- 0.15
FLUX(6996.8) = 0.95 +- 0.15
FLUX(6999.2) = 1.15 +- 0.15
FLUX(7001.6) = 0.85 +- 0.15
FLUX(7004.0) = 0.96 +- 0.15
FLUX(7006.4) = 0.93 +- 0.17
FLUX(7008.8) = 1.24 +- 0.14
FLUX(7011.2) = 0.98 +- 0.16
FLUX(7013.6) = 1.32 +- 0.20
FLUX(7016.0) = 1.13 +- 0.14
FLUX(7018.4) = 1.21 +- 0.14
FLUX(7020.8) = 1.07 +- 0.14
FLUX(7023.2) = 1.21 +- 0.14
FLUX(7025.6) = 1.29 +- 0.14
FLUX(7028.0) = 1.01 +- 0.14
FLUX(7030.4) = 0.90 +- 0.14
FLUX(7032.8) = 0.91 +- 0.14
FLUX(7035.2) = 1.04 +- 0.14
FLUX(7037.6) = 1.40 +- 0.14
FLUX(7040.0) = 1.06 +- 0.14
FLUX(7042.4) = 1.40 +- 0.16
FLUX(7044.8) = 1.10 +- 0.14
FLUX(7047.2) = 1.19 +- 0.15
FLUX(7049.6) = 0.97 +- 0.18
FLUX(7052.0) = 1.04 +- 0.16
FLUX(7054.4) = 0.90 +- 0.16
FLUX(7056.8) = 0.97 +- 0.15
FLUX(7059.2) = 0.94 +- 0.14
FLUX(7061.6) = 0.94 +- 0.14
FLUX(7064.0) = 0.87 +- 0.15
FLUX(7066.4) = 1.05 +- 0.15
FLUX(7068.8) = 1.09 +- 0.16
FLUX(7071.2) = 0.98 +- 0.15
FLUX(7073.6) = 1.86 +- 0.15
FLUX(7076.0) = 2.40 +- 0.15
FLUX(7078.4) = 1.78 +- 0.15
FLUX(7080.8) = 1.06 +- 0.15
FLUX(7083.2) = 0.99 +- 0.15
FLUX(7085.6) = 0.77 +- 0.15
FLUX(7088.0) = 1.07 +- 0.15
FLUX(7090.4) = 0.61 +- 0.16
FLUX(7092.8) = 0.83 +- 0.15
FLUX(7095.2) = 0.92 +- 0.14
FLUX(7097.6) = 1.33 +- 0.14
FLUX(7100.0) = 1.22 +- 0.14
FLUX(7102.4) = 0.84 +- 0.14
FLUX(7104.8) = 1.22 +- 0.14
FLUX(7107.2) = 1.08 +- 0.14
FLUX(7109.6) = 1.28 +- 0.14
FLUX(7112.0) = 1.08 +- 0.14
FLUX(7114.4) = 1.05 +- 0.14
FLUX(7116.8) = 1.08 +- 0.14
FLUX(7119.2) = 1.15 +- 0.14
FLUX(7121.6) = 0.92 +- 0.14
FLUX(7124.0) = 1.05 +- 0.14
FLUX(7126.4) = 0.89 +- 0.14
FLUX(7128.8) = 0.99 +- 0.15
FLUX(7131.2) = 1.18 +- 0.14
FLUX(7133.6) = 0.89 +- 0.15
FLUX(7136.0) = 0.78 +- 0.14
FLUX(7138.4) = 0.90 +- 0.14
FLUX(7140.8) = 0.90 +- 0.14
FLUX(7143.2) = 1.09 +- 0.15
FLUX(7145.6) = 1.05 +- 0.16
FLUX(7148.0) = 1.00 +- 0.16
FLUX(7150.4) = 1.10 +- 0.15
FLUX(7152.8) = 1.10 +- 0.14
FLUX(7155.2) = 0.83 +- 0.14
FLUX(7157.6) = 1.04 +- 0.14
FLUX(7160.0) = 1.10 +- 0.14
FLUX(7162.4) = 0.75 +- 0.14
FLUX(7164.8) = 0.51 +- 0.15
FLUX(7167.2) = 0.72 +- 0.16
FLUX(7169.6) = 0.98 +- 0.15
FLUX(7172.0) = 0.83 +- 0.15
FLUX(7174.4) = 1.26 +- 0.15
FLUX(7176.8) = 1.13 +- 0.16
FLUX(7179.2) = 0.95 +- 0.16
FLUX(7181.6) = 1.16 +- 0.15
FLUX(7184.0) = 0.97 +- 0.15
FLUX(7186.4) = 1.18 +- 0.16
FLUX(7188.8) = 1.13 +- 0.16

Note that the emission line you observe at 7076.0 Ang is Hbeta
